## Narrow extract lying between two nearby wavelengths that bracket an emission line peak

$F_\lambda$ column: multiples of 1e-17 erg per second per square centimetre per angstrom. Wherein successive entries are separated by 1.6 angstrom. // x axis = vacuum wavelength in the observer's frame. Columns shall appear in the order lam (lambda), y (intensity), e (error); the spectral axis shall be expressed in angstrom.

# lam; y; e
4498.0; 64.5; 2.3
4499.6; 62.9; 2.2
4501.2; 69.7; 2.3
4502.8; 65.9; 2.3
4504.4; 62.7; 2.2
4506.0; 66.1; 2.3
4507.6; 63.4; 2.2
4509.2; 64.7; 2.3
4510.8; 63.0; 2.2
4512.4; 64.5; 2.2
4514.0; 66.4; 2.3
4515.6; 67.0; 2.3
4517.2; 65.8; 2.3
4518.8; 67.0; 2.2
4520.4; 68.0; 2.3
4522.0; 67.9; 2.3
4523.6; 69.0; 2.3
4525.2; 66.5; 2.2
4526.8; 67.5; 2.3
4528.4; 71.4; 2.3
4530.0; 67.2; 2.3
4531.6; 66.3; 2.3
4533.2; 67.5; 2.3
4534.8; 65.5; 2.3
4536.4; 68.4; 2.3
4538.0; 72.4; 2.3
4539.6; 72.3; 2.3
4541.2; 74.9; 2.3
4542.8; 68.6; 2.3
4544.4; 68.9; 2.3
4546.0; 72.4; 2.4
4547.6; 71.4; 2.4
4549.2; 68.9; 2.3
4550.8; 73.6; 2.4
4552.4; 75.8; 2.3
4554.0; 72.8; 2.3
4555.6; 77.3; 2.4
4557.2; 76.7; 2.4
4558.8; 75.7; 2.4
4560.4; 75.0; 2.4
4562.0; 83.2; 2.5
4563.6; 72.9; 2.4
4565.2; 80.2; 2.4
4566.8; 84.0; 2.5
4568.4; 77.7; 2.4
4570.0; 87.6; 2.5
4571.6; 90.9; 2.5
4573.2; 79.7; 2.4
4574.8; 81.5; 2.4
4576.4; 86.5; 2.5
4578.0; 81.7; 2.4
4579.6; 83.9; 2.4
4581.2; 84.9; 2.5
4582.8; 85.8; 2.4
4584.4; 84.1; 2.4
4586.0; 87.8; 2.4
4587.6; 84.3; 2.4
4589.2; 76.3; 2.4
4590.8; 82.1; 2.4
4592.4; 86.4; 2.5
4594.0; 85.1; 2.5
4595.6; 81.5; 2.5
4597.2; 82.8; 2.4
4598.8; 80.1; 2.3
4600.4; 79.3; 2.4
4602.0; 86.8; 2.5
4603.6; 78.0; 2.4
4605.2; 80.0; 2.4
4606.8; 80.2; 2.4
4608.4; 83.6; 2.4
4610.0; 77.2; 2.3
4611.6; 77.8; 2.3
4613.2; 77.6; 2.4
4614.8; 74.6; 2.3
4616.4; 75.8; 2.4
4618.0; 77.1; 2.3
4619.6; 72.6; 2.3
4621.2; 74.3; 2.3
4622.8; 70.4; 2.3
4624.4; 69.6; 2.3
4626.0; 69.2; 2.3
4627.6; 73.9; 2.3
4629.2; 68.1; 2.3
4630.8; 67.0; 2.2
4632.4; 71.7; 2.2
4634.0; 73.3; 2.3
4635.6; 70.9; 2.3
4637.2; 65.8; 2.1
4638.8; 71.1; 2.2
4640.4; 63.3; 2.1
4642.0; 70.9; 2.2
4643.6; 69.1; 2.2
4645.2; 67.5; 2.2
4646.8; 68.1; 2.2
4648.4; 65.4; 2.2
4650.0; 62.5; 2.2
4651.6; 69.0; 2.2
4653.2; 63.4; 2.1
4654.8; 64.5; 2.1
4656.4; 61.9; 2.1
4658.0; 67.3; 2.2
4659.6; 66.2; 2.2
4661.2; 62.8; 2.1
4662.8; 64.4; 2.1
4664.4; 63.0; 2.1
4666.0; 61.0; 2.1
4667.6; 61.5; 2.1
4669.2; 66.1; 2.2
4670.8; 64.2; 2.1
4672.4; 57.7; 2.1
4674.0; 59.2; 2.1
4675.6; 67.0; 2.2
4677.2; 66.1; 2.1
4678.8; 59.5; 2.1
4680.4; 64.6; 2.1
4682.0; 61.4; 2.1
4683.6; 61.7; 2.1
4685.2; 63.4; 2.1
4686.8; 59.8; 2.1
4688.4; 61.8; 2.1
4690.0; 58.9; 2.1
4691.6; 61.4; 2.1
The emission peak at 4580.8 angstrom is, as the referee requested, Mg II 2798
